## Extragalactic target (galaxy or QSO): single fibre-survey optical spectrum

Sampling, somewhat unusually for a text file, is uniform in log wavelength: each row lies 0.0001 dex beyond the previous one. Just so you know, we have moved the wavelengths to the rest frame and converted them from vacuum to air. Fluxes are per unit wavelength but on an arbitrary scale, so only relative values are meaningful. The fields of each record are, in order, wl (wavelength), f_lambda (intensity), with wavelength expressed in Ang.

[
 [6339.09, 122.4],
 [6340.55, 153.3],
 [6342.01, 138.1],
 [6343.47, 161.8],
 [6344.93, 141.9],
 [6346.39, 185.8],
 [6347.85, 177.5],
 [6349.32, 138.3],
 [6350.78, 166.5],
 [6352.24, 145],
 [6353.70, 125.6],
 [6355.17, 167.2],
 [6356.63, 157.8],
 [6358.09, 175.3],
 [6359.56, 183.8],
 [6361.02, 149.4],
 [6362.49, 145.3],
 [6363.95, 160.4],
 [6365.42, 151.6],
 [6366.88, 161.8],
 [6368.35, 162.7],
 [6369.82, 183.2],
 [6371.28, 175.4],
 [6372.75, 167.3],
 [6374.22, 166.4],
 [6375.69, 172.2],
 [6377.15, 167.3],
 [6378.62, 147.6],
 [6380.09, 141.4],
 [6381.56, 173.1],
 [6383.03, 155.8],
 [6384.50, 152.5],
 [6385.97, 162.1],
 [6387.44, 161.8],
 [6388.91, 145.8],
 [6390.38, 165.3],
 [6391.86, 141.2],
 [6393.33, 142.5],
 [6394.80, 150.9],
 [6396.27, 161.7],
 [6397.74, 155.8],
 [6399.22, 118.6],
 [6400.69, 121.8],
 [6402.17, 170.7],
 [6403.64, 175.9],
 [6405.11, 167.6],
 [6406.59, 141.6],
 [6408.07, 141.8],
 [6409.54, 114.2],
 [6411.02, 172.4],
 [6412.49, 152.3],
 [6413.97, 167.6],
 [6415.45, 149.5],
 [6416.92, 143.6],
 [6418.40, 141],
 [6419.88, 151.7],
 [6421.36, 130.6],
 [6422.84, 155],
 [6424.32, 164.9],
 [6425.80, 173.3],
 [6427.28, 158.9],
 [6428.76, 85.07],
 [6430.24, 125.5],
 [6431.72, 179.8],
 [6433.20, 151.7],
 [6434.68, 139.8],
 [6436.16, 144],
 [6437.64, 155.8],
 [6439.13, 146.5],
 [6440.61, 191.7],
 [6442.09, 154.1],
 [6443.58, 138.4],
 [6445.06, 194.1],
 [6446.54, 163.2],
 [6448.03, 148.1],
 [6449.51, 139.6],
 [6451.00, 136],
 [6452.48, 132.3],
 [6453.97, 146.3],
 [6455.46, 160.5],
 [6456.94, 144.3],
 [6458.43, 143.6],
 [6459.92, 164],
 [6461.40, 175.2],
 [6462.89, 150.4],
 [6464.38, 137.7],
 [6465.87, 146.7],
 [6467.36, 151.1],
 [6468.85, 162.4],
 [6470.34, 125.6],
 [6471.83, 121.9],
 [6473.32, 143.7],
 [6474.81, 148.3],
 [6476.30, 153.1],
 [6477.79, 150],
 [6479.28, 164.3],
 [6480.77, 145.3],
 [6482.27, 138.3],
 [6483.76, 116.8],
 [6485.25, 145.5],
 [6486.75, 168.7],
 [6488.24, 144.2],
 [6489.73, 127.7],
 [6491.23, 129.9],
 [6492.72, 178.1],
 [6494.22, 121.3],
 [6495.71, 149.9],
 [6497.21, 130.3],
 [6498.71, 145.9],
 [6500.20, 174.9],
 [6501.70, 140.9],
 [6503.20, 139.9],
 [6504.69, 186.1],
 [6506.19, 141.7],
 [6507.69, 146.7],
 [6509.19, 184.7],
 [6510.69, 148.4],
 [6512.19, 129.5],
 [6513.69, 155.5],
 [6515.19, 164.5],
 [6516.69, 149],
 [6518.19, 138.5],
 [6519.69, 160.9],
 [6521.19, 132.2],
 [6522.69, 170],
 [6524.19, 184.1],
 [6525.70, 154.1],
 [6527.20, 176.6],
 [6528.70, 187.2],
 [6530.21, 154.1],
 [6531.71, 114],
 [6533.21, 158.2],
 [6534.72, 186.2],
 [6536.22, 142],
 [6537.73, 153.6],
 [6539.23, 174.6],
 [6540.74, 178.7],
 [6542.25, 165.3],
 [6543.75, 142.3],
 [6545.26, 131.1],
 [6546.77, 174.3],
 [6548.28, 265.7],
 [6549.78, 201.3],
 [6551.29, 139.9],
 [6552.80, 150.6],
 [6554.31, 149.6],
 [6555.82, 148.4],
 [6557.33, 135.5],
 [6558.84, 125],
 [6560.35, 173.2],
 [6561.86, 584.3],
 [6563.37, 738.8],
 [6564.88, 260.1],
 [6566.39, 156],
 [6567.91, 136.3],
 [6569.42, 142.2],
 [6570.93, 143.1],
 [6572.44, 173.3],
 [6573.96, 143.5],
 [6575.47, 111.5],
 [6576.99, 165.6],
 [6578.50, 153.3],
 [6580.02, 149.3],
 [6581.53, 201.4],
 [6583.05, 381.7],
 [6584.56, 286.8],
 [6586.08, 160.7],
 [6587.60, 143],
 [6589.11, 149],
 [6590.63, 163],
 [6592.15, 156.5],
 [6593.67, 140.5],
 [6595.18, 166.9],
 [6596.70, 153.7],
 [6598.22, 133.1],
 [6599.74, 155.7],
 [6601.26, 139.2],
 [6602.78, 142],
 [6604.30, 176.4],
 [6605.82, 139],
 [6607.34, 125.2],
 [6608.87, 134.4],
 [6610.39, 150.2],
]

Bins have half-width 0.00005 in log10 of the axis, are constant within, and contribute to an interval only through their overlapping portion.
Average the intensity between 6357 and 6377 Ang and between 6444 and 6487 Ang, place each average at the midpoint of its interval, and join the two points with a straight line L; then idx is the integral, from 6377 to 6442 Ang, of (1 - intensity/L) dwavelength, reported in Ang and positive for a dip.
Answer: 2.9 Ang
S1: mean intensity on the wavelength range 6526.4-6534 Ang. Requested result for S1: 158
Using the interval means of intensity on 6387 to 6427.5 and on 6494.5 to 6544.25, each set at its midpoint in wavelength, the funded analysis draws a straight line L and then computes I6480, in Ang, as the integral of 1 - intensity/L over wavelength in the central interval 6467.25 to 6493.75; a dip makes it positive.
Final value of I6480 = 1.6 Ang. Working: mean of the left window 151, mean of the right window 156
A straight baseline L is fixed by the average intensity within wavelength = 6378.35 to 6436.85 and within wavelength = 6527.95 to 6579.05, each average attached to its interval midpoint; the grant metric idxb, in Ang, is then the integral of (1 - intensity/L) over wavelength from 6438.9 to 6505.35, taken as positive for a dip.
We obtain 7.2 Ang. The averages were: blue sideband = 150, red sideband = 190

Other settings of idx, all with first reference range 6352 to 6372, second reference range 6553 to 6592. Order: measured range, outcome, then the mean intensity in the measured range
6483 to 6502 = 4.6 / 144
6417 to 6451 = 5.0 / 151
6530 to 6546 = 3.7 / 155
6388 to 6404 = 1.8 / 150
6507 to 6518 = 2.4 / 153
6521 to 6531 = 1.6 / 167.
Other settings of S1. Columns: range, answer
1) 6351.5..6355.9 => 146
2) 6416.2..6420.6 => 145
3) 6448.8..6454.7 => 138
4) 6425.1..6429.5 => 139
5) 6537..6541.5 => 169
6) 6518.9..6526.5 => 160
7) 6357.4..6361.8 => 169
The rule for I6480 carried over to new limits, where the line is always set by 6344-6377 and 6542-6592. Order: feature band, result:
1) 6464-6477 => 2.8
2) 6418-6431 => 2.3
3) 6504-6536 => 5.7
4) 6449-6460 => 2.1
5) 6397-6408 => 1.3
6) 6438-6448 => 0.8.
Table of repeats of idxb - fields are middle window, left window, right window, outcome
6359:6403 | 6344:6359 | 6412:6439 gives -0.8 Ang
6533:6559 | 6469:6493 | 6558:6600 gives 3.0 Ang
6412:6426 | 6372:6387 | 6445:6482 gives 0.3 Ang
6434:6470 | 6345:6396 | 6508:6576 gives 3.7 Ang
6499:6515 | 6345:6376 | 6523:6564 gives 3.0 Ang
